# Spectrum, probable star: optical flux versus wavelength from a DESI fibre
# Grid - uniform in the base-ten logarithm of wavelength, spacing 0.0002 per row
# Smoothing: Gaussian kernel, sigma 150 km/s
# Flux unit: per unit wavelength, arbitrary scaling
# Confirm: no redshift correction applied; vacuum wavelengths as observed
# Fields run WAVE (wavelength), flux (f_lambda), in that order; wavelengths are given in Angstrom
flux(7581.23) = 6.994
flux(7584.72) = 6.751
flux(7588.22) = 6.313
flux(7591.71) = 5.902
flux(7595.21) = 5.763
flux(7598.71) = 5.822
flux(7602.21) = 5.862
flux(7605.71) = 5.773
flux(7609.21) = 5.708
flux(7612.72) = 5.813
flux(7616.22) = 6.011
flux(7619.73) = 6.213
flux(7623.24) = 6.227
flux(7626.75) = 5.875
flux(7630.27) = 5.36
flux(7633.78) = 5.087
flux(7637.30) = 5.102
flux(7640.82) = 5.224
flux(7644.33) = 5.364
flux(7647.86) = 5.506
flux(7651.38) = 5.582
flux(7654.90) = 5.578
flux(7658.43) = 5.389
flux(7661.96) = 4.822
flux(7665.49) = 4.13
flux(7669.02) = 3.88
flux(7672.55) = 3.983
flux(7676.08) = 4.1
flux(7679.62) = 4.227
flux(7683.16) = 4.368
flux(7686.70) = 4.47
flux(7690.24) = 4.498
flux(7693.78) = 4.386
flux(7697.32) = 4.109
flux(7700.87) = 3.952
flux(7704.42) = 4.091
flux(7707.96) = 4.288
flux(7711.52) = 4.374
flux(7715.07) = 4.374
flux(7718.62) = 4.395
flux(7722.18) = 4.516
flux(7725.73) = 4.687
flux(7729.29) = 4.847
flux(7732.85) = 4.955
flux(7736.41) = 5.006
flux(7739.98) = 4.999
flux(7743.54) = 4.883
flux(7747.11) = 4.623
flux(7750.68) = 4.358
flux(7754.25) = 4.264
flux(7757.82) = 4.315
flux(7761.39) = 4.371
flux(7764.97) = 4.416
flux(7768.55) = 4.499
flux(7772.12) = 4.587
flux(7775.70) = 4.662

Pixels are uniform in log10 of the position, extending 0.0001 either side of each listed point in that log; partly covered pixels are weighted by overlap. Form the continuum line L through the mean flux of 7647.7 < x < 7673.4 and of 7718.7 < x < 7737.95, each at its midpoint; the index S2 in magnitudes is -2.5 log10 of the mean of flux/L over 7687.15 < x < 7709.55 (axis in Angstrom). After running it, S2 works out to 0.14 mag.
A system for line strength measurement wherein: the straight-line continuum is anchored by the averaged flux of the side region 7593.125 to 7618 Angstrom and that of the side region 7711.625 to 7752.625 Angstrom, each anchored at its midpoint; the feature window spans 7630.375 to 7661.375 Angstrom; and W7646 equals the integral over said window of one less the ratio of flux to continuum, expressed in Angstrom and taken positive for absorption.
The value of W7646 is 0.70 Angstrom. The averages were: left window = 5.82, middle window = 5.33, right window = 4.68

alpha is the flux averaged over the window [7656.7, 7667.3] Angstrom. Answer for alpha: 4.77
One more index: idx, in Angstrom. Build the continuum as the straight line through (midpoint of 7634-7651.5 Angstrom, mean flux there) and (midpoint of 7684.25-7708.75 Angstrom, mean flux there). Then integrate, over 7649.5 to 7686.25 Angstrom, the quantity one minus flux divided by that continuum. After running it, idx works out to 1.73 Angstrom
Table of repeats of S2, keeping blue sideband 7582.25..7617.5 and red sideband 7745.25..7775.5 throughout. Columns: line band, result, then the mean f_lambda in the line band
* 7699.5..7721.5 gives 0.16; 4.26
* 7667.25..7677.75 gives 0.31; 3.99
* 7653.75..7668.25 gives 0.11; 4.88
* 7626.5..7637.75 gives 0.07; 5.31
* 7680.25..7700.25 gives 0.18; 4.33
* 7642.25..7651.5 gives 0.02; 5.46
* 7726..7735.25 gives -0.03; 4.87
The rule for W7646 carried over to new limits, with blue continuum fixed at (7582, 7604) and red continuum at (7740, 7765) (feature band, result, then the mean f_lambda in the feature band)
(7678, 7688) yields 1.6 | 4.35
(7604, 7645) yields 1.0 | 5.65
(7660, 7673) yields 2.7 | 4.24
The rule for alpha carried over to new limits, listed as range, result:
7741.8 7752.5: 4.62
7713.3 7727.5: 4.49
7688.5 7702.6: 4.24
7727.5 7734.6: 4.9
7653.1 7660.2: 5.48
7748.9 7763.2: 4.33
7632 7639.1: 5.1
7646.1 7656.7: 5.56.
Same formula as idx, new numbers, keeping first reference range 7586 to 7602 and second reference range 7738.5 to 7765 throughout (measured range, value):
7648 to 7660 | -0.2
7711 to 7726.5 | 1.2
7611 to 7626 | -0.8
